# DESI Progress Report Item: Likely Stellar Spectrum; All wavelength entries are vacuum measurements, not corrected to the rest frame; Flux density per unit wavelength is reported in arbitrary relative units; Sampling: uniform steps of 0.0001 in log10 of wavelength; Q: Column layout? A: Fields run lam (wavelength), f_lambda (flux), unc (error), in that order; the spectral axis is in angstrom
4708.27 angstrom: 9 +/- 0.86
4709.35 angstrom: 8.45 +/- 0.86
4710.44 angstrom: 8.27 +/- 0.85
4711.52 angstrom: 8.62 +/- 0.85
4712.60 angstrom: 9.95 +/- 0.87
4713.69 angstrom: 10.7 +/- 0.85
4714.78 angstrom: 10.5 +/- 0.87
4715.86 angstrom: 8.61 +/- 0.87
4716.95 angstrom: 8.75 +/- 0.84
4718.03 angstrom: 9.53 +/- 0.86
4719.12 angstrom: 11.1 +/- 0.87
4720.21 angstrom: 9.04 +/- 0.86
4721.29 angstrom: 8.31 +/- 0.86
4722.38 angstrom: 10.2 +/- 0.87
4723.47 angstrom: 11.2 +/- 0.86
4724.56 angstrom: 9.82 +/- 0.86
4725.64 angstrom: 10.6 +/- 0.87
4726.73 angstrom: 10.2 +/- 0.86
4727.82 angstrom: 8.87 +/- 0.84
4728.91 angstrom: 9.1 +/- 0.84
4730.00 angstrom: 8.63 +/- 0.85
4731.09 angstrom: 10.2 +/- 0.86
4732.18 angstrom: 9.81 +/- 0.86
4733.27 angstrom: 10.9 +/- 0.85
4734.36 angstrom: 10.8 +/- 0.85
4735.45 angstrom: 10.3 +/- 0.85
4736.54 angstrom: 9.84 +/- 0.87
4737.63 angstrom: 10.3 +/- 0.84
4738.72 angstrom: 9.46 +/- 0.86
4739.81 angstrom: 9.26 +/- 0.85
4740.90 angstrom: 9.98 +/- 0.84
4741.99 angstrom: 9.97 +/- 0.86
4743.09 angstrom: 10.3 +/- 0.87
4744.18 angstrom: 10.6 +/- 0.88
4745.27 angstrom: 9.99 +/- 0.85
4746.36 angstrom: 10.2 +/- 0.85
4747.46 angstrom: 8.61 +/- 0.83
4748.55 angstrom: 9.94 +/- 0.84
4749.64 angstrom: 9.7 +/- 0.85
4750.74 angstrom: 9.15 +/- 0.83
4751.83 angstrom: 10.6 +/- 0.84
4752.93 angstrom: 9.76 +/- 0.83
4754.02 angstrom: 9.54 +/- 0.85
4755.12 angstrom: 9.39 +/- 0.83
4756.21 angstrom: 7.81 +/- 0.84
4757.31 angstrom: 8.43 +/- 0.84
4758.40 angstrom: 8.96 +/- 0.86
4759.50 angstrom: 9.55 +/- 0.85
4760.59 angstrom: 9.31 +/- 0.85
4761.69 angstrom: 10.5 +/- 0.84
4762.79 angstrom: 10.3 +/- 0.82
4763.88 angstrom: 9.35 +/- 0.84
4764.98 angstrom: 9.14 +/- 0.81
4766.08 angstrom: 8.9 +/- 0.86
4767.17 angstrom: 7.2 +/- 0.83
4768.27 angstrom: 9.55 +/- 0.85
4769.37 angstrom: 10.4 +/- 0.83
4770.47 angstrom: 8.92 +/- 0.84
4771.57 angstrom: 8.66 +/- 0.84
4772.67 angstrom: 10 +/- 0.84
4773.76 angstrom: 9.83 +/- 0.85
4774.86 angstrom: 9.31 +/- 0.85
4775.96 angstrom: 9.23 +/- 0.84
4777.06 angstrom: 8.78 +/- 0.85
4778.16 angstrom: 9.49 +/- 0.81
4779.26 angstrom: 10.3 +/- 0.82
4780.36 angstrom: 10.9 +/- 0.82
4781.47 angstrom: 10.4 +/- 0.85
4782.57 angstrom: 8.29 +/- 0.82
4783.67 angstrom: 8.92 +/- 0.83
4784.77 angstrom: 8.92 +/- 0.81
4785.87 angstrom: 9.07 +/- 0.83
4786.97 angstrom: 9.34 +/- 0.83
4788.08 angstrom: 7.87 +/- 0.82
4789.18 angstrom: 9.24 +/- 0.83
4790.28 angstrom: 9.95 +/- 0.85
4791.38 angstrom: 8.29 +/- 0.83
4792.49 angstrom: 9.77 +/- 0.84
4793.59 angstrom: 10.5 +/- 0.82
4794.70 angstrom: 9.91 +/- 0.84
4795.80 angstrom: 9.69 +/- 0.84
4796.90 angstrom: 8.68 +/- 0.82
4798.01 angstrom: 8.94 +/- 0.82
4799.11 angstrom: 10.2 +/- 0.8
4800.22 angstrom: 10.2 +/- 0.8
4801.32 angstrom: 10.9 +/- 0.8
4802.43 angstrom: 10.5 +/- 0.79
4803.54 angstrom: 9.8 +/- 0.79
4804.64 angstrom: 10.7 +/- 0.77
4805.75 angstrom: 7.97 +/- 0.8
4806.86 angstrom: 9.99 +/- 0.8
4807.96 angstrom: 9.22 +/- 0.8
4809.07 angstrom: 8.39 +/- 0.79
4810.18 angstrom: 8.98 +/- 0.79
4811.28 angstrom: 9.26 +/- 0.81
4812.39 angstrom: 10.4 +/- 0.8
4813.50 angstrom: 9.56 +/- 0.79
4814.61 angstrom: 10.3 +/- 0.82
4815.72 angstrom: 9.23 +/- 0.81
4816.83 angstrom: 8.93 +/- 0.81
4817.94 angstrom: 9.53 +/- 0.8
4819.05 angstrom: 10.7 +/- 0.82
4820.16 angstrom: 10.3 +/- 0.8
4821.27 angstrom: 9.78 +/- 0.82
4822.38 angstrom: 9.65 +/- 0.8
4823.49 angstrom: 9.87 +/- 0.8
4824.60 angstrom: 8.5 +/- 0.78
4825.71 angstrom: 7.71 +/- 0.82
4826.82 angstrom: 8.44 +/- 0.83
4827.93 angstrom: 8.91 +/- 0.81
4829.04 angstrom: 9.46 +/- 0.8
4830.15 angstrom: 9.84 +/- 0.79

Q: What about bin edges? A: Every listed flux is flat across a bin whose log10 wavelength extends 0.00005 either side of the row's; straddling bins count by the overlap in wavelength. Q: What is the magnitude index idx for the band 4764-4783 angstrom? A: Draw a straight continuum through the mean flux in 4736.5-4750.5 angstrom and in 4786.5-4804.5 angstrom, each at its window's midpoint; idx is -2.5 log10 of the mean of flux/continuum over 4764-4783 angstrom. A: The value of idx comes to 0.040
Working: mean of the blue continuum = 9.84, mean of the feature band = 9.37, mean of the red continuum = 9.64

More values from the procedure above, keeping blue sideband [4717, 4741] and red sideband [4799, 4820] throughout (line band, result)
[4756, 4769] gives 0.077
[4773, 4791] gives 0.046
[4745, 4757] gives 0.039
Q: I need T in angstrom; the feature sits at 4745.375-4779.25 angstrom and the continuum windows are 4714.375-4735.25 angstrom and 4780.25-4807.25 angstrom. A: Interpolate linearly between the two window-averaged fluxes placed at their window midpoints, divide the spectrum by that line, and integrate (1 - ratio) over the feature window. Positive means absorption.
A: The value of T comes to 1.0 angstrom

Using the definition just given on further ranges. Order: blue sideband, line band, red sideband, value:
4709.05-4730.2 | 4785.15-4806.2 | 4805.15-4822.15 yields -0.1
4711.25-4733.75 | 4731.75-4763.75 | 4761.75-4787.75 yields -0.6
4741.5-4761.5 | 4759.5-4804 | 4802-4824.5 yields 0.5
